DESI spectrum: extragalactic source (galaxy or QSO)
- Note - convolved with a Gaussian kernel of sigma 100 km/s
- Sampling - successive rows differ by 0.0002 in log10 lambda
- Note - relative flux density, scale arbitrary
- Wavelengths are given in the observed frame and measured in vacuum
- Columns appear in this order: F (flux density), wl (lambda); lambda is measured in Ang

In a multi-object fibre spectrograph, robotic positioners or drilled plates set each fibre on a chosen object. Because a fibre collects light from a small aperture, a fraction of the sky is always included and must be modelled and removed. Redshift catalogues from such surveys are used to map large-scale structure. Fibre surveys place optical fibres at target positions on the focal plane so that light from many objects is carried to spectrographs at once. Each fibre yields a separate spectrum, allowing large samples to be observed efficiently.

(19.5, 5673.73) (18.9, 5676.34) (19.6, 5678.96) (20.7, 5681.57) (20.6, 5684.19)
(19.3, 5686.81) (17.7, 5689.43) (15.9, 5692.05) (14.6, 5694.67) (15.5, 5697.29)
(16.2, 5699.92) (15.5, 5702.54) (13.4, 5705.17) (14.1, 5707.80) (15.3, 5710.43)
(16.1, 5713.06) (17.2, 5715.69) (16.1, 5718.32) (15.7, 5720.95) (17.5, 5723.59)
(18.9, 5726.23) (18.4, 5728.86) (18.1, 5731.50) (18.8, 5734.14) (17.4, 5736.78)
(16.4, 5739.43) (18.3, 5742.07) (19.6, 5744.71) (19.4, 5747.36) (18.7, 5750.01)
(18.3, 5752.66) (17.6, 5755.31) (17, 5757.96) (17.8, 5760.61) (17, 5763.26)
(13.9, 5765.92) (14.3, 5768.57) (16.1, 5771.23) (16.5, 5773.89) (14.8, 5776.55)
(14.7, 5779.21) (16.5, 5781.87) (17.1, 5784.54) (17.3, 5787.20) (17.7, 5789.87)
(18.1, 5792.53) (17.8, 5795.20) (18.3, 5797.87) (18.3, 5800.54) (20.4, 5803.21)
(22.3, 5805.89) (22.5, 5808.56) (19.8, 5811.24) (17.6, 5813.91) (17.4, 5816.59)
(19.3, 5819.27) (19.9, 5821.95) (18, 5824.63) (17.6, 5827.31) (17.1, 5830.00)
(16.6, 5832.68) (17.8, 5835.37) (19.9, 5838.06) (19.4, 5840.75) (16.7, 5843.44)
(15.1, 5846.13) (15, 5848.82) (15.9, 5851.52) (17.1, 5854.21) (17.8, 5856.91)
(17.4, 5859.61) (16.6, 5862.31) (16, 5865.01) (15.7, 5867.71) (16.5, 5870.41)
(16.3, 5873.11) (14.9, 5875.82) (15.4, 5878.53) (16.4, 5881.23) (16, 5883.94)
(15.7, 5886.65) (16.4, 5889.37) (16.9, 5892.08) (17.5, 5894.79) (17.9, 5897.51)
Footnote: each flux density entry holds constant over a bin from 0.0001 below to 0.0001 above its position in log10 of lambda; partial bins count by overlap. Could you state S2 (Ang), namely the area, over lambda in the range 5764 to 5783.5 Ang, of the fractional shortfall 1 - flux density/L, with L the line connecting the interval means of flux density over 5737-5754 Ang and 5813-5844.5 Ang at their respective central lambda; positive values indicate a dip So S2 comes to 3.1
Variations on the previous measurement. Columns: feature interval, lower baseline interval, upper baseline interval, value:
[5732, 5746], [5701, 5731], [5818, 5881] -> -1.5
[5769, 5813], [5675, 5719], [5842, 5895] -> -3.8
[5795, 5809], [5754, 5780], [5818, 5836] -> -2.2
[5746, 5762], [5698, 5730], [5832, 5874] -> -1.7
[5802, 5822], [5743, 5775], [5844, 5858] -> -3.9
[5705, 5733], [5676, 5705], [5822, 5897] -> 1.2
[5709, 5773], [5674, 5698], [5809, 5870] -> 2.6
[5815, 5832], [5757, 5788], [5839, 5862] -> -1.6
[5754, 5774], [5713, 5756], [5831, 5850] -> 1.6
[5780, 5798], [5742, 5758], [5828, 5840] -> 0.8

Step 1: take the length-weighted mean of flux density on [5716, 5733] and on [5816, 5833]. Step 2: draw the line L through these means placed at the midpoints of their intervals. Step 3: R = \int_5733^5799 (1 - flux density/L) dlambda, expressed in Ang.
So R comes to 2.1 Ang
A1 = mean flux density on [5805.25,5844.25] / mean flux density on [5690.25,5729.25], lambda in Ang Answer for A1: 1.2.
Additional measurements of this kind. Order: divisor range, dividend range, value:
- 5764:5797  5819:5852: 1.08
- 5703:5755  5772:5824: 1.06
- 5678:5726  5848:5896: 0.97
